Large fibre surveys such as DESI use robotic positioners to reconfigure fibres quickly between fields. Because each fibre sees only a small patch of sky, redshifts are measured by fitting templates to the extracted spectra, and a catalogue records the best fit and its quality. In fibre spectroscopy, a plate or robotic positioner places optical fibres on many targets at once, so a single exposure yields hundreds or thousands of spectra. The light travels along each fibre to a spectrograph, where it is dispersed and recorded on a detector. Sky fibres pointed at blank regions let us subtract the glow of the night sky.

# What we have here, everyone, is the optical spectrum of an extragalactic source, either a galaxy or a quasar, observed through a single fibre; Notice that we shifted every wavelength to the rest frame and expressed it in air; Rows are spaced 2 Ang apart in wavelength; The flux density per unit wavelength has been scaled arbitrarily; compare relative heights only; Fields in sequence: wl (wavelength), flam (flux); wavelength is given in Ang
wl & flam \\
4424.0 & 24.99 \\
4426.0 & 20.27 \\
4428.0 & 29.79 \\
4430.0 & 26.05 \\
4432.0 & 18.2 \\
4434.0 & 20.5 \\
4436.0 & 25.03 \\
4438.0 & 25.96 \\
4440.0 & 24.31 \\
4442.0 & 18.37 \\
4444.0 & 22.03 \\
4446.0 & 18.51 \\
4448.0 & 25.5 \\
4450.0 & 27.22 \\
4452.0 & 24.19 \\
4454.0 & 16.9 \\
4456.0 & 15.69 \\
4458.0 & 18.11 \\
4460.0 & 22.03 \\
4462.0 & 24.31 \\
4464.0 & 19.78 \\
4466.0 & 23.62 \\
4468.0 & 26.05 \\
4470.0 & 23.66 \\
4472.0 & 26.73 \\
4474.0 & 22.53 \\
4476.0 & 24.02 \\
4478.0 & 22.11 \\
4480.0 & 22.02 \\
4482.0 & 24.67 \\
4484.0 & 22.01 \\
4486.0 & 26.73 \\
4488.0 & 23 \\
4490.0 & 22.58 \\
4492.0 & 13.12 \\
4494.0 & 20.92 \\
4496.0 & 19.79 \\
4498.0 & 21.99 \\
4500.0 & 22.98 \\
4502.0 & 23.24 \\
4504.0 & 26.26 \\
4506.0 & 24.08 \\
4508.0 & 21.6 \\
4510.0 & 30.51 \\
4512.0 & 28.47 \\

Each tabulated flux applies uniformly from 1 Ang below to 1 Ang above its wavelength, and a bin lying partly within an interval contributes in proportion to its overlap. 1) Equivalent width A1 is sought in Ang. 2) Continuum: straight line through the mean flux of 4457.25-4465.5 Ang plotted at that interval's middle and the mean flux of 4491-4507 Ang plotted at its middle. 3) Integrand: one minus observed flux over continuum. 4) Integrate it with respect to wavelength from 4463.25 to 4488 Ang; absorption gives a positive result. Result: -2.6 Ang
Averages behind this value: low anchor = 21.3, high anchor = 21.5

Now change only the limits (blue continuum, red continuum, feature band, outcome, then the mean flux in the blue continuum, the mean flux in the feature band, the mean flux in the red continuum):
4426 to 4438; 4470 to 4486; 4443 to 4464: 2.08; 23.8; 21.4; 23.7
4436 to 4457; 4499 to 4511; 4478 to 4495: 1.42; 22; 21.9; 24.8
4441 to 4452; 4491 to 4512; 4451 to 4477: 0.52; 22.5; 22.1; 22.7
